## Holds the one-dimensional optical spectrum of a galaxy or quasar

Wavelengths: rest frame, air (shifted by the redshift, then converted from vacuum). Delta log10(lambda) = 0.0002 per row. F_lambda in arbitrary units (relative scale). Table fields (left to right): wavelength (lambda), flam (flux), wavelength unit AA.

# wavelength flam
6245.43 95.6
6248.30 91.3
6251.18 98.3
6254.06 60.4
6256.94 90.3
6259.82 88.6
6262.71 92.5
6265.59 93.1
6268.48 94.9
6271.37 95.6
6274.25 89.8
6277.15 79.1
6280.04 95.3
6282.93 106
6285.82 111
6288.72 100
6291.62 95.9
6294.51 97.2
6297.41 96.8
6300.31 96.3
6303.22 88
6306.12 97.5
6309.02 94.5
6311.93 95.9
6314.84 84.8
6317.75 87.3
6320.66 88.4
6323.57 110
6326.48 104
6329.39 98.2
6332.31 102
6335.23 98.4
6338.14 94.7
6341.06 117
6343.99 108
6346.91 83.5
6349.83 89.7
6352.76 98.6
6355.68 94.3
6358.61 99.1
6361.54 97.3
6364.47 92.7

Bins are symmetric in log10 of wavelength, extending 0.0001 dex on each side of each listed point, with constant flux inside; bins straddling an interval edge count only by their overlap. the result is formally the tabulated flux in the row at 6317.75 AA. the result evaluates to 87.3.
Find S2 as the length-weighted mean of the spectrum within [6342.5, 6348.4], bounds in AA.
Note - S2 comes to 95.7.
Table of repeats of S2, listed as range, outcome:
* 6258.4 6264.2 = 90.6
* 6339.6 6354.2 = 99.3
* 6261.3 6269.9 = 93.5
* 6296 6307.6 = 94.6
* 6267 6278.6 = 89.8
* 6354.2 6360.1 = 96.8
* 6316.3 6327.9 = 97.4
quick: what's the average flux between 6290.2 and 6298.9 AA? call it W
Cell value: 96.7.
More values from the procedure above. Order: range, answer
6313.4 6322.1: 86.8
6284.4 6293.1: 102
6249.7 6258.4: 83.1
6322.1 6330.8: 104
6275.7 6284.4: 93.6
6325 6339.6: 99.5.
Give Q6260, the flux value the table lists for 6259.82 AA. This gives 88.6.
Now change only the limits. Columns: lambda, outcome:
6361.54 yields 97.3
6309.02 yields 94.5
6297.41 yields 96.8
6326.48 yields 104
